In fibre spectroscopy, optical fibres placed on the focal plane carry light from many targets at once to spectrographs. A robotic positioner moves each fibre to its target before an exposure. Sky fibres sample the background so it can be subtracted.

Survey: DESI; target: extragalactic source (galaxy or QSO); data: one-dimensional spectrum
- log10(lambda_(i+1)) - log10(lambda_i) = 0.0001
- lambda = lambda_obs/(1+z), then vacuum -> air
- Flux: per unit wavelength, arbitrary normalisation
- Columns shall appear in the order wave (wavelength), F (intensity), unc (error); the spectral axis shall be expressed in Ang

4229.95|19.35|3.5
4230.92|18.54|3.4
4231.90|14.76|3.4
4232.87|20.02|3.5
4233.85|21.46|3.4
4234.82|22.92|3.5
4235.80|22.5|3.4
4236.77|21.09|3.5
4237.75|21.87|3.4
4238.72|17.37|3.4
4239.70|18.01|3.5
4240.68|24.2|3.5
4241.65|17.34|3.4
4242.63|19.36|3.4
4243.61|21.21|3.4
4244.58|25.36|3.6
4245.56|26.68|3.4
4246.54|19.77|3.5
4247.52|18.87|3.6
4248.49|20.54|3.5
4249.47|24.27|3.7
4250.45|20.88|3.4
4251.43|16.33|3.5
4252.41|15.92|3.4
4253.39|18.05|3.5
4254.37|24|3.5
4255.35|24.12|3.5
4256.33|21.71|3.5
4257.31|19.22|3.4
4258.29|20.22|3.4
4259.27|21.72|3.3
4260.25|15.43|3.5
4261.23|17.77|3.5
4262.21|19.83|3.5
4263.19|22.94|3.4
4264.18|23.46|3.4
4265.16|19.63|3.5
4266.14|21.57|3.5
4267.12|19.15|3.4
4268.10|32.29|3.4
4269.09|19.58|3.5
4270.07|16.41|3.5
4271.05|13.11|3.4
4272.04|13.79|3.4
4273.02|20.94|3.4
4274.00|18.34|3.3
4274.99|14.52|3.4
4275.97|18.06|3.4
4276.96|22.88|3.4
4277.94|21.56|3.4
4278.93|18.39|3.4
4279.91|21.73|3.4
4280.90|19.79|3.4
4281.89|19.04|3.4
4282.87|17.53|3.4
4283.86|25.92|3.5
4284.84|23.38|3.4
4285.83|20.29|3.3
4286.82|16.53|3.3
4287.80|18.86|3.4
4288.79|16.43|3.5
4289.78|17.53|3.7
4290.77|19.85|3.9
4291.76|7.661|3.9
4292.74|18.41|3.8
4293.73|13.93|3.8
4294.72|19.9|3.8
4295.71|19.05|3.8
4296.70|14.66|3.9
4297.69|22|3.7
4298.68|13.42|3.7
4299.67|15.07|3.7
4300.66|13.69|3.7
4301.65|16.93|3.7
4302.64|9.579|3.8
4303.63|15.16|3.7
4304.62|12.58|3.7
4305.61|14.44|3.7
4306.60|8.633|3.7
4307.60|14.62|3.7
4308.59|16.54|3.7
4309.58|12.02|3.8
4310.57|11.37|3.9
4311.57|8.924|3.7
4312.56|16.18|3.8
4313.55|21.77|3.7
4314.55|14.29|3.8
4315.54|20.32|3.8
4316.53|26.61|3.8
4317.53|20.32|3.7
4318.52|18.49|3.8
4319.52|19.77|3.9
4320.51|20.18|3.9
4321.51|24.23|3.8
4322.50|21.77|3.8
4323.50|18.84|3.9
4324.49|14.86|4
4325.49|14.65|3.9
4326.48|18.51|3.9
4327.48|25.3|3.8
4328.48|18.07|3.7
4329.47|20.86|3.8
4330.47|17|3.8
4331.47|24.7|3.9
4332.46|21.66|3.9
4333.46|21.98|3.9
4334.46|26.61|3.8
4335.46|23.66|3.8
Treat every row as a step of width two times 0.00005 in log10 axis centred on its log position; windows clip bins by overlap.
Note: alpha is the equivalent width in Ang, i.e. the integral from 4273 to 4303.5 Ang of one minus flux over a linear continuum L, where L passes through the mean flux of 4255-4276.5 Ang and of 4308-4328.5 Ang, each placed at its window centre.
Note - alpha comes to 2.0 Ang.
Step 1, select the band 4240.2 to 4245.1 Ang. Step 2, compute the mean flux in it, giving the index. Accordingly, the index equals 21.5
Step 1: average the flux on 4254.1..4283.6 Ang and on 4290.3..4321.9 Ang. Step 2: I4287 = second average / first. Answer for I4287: 0.81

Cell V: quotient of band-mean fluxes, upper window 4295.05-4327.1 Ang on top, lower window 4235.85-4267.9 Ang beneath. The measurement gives 0.8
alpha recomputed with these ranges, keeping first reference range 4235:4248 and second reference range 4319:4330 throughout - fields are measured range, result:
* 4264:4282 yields 0.81 Ang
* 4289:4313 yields 6.48 Ang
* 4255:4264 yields 0.18 Ang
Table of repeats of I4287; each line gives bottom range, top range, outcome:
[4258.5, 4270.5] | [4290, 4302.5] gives 0.77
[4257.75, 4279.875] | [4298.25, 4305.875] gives 0.70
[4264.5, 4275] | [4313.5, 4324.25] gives 1.06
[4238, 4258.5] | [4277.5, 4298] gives 0.90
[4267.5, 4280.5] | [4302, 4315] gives 0.70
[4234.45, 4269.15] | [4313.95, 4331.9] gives 0.95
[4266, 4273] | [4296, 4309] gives 0.75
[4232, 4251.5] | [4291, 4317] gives 0.73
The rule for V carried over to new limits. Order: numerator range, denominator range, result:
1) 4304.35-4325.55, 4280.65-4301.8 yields 0.96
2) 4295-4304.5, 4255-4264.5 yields 0.75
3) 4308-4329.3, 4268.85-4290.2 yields 0.97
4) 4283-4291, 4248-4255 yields 0.98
